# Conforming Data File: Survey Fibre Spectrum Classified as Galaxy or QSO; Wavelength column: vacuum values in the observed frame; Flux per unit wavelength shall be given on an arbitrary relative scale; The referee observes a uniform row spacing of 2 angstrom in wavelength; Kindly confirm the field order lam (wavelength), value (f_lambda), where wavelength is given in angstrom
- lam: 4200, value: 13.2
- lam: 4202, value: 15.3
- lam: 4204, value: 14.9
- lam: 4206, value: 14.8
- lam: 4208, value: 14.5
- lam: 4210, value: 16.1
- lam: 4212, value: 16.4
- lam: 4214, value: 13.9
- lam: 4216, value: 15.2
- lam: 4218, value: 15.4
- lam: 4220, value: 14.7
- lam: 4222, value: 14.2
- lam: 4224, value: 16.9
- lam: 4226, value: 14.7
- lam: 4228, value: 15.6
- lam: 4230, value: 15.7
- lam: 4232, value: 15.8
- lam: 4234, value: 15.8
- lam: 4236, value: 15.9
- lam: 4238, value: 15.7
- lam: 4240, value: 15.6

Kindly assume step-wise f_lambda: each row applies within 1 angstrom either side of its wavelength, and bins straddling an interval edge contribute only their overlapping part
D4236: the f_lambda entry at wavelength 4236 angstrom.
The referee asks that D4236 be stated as 15.9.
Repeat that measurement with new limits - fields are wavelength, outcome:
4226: 14.7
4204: 14.9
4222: 14.2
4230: 15.7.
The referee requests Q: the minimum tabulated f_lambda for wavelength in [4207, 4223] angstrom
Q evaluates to 13.9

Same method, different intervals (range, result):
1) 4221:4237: 14.2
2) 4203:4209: 14.5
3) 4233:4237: 15.8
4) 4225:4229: 14.7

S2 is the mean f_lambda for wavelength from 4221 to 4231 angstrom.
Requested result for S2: 15.4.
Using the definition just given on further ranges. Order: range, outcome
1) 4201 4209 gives 14.9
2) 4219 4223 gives 14.4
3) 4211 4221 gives 15.1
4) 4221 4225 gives 15.5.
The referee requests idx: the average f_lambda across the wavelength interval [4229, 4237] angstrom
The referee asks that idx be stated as 15.8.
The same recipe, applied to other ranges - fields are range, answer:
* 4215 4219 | 15.3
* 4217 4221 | 15.1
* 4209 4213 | 16.2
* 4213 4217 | 14.6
